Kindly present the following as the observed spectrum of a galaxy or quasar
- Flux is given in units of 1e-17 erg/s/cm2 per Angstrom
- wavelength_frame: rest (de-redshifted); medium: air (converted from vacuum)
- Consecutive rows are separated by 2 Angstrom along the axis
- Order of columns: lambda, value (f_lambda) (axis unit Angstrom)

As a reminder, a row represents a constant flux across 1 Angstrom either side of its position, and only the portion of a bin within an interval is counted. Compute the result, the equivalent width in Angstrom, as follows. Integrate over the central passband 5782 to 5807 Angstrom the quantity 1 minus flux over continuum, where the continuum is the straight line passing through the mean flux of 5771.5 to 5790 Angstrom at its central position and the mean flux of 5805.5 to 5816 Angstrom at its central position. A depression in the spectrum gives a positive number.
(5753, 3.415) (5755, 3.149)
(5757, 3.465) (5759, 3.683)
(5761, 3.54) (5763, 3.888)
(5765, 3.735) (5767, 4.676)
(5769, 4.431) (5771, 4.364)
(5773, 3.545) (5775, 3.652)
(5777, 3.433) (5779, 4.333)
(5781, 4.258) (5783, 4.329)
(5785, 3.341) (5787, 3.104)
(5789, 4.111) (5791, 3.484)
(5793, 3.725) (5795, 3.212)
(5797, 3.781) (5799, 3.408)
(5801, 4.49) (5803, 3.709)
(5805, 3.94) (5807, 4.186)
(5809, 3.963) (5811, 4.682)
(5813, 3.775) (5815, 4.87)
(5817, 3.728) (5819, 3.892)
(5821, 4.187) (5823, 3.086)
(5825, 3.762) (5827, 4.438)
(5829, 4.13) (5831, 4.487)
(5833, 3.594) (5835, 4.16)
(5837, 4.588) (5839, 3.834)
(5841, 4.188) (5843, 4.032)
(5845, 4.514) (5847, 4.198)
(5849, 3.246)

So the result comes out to 1.76 Angstrom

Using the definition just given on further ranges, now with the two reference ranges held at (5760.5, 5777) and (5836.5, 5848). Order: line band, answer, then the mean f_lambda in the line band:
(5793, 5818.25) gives 0.7 Angstrom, 3.97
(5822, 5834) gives 0.7 Angstrom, 3.92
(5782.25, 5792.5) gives 0.9 Angstrom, 3.66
